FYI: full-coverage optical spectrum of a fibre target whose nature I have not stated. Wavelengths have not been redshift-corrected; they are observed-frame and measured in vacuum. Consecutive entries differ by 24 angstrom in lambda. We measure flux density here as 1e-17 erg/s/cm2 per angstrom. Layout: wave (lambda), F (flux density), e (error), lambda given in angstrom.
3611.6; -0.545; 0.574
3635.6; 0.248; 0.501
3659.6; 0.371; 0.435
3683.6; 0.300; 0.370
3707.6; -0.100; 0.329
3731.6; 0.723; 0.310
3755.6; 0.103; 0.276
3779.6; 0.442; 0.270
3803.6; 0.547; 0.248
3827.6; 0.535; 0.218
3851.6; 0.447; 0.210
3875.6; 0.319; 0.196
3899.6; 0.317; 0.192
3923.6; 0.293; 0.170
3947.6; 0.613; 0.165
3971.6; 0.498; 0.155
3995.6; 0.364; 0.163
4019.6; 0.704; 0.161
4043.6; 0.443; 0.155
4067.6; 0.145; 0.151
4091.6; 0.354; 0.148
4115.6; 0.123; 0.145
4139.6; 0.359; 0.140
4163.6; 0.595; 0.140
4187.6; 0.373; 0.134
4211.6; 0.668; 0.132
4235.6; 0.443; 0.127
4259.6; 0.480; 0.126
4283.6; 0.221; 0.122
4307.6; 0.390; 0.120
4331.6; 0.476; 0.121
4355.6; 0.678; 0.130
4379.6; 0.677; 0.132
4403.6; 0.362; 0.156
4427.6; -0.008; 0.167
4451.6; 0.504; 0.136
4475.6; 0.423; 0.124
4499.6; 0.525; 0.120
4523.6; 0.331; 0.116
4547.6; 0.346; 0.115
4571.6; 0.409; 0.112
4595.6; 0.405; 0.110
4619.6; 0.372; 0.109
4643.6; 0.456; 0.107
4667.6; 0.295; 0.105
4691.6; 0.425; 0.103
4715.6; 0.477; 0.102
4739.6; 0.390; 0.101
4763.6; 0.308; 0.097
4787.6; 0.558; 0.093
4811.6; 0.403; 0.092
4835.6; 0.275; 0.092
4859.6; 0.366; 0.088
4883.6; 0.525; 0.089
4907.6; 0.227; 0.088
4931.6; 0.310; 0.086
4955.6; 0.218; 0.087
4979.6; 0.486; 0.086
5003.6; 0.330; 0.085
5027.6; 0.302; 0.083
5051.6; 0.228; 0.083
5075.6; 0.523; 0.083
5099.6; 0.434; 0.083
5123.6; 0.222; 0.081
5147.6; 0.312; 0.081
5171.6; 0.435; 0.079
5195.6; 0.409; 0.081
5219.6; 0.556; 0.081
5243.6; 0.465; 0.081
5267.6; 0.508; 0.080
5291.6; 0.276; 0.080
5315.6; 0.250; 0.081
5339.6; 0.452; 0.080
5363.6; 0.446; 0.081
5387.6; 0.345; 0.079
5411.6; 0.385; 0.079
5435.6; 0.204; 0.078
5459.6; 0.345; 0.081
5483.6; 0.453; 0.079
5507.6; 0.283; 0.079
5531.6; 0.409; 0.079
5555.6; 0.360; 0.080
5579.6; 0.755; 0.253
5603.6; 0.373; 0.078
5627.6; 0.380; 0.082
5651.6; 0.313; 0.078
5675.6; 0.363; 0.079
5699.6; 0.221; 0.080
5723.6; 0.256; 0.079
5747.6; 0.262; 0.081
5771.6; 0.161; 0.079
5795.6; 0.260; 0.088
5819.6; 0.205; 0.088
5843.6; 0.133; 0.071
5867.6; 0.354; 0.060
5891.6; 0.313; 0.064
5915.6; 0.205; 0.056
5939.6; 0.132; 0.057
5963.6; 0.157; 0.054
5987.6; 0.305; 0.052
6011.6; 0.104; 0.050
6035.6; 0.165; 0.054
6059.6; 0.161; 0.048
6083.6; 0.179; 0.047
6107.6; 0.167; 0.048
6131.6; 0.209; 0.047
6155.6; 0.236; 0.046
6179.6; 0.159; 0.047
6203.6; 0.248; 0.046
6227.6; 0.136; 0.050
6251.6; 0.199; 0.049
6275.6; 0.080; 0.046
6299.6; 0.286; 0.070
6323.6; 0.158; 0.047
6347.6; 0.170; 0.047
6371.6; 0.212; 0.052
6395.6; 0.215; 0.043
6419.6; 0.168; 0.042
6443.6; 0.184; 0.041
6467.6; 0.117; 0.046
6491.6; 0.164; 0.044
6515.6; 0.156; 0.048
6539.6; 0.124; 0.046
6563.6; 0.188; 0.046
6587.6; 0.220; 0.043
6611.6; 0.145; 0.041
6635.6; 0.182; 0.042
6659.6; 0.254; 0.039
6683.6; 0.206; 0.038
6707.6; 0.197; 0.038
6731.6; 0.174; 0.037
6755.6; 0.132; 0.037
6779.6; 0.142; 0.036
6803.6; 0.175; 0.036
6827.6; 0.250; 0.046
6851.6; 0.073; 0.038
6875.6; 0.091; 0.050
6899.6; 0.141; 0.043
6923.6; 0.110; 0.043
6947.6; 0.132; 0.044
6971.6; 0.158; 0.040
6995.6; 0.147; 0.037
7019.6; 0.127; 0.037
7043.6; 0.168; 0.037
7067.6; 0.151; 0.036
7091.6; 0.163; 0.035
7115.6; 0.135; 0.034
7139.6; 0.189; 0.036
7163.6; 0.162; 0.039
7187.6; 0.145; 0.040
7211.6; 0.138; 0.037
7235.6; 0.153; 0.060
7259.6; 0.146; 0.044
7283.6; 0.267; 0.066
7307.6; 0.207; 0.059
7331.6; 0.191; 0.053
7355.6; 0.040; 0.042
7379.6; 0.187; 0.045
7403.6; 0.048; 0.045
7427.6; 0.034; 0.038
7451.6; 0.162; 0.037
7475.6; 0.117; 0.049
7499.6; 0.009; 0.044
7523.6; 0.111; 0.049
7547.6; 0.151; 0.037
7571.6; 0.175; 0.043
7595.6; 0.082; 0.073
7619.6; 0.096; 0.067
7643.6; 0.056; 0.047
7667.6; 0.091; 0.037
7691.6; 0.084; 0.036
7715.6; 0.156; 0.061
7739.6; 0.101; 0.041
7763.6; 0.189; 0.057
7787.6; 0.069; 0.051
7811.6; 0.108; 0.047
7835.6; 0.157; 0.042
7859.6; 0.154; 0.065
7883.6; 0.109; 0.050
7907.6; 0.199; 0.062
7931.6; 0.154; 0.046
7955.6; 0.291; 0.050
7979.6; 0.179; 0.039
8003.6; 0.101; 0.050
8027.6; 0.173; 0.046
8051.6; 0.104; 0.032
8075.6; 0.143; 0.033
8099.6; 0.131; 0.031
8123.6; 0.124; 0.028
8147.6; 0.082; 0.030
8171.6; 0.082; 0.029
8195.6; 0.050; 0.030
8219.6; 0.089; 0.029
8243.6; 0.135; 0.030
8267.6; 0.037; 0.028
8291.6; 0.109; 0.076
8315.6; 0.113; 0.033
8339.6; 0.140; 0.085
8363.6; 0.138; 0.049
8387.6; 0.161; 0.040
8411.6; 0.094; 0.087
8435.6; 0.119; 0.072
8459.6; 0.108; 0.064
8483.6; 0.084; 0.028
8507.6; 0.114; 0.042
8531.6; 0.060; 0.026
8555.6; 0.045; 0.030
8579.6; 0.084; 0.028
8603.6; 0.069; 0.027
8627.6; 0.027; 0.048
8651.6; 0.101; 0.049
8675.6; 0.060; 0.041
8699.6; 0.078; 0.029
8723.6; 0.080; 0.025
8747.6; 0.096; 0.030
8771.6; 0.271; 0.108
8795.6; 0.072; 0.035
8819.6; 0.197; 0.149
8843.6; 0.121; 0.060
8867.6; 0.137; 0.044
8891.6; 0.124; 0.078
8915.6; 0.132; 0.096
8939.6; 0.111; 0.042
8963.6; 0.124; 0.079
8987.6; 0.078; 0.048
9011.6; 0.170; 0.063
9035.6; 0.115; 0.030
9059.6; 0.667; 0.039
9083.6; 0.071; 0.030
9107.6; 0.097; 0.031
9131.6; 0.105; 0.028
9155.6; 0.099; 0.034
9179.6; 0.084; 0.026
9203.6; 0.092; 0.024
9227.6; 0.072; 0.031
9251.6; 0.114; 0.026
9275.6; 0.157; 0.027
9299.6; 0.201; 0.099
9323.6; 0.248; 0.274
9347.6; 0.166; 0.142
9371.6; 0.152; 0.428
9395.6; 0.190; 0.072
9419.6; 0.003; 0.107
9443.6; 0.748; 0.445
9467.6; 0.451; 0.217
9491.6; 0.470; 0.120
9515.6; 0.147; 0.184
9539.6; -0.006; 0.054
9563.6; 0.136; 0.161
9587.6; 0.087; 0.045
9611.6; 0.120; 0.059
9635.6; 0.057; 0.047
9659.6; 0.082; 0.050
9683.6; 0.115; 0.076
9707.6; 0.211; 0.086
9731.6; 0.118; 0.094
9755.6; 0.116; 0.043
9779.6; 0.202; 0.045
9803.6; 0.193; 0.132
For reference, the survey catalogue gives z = 1.43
